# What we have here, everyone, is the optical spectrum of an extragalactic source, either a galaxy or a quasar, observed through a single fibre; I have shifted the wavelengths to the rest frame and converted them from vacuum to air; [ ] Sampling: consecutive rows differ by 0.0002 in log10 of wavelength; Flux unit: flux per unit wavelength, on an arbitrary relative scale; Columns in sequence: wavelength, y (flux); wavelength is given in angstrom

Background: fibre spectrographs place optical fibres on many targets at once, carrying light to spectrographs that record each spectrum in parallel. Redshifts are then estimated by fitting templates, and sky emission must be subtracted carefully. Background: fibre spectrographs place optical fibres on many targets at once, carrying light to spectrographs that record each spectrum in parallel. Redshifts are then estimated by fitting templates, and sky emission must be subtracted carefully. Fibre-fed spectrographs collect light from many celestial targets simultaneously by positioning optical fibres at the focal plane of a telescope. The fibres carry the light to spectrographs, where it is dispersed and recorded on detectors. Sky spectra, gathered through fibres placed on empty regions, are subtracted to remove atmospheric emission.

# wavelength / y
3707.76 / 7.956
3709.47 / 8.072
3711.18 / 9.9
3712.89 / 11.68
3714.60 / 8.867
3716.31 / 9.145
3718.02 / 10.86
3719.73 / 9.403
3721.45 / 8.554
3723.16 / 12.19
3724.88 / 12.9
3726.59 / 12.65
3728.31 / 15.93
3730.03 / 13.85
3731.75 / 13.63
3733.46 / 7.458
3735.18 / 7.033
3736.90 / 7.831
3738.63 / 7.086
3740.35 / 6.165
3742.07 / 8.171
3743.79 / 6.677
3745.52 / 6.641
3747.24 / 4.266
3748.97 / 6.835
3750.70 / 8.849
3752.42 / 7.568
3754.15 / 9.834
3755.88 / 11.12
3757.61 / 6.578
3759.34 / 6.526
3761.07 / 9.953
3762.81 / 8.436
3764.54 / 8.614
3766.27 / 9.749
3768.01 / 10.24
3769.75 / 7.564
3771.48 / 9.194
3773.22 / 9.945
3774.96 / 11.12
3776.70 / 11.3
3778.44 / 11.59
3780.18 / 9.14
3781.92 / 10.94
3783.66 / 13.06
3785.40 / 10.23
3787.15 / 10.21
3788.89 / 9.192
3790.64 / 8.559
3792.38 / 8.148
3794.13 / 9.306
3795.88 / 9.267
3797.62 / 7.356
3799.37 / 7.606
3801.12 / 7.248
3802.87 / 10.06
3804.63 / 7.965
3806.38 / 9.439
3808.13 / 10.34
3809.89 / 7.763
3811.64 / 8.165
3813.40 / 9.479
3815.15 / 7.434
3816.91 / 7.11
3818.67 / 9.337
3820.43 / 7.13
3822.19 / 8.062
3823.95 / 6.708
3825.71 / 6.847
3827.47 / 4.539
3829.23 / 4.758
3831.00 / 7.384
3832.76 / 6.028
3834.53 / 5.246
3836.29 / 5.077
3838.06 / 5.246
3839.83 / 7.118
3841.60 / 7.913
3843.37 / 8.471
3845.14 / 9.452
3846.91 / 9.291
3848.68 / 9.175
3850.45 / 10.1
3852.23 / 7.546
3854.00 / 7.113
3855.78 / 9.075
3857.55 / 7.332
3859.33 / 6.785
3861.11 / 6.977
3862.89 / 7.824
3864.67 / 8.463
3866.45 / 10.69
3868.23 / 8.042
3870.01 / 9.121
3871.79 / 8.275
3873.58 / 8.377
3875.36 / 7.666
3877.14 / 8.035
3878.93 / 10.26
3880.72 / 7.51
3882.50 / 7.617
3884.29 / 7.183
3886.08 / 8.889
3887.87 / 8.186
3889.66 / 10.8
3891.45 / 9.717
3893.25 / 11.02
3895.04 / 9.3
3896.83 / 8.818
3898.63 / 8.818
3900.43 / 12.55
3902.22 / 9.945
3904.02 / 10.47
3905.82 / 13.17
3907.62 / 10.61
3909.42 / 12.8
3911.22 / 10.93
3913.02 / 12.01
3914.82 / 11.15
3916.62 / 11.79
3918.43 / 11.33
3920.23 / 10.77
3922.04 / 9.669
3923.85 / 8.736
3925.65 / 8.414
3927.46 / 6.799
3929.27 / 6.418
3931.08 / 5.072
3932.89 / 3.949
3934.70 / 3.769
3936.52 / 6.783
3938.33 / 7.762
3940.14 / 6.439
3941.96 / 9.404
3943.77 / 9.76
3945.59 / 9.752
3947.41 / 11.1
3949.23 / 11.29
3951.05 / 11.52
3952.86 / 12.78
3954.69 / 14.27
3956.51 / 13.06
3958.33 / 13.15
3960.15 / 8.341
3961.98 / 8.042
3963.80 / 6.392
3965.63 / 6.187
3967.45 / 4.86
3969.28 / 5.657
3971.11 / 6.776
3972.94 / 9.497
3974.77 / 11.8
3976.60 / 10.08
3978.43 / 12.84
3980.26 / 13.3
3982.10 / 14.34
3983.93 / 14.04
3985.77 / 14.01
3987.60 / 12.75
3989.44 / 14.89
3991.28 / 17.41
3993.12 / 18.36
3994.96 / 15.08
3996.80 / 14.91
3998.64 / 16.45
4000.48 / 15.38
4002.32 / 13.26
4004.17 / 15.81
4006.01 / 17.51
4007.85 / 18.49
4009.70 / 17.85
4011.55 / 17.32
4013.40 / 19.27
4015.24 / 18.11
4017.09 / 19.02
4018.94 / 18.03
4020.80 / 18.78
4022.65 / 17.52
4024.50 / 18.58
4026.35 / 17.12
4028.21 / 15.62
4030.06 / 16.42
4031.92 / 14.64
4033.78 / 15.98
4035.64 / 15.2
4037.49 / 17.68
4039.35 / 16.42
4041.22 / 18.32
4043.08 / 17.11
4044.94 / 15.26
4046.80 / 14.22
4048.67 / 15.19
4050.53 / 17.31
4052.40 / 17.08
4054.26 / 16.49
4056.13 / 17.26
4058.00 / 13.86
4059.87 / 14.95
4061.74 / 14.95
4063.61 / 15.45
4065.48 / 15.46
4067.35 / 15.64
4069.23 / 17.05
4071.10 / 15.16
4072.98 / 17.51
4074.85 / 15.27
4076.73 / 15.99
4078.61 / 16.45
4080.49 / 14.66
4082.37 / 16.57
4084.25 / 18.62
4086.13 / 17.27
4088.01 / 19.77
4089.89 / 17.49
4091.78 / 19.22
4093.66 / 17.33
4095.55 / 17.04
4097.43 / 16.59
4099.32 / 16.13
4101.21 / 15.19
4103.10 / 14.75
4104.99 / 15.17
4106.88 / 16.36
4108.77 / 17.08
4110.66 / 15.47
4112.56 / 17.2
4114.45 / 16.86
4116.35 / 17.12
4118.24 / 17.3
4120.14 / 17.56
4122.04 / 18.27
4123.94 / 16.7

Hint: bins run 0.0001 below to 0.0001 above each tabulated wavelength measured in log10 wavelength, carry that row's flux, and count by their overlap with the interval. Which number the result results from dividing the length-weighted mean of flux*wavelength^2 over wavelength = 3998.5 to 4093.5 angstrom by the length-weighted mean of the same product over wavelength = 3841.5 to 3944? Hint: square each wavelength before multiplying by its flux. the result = 2.03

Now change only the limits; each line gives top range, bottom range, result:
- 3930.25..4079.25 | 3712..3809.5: 1.68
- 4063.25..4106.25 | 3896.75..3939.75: 1.95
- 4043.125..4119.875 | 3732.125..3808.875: 2.19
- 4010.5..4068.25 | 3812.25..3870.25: 2.41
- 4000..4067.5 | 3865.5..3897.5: 2.02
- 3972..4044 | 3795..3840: 2.37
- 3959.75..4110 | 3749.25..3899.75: 2.01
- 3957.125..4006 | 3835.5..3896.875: 1.55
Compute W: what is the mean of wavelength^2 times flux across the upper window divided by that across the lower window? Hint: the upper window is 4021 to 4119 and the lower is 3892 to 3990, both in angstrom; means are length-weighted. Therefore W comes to 1.8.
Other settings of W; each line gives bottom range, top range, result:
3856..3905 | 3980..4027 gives 1.98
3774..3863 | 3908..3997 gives 1.35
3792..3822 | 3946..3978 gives 1.25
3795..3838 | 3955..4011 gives 1.86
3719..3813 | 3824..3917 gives 0.99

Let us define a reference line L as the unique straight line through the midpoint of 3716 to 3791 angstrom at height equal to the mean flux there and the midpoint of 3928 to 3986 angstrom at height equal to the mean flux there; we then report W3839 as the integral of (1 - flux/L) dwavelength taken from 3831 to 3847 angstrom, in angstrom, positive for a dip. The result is 4.1 angstrom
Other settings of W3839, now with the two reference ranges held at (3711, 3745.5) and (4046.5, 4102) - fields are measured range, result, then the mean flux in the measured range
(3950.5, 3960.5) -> 1.2 angstrom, 12.4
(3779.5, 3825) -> 10.0 angstrom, 8.81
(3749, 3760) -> 2.2 angstrom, 8.33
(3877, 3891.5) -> 4.7 angstrom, 8.66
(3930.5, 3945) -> 7.5 angstrom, 6.72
